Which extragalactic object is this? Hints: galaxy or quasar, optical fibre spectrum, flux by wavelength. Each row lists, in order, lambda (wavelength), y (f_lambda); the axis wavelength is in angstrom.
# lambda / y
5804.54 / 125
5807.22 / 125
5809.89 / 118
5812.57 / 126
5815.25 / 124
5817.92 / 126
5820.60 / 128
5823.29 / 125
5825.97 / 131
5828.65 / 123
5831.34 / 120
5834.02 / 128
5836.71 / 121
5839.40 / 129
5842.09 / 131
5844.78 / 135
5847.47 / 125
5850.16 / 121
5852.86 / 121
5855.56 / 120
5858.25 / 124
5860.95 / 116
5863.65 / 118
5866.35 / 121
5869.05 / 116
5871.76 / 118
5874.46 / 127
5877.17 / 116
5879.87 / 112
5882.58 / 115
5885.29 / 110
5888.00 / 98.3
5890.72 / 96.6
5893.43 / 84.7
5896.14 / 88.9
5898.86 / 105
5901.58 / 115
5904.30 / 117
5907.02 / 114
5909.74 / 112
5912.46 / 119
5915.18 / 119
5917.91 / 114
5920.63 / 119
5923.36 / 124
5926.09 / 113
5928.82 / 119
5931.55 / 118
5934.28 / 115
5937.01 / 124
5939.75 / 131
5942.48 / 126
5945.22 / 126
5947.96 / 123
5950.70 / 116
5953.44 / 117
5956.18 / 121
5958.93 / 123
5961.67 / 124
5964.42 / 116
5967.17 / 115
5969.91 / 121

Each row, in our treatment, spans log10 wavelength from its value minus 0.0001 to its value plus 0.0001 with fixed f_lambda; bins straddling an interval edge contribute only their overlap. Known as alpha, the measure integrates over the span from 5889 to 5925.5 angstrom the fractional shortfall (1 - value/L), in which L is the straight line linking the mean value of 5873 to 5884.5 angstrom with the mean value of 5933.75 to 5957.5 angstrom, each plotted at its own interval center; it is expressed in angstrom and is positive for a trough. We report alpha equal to 2.94 angstrom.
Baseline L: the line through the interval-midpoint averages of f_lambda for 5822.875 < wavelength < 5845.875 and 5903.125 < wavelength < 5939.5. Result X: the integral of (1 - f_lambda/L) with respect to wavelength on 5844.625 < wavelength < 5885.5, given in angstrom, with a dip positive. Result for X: 1.4 angstrom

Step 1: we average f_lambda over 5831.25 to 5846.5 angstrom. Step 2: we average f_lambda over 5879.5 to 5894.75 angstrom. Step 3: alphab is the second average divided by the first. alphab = 0.8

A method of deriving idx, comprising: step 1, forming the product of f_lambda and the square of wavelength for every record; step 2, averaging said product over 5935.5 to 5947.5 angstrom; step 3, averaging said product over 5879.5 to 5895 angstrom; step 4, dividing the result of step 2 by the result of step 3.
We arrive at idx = 1.3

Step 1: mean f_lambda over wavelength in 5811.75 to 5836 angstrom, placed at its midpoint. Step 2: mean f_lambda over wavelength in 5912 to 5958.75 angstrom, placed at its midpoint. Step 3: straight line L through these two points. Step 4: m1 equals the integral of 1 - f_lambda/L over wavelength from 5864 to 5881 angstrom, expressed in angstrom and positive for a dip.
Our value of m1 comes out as 0.7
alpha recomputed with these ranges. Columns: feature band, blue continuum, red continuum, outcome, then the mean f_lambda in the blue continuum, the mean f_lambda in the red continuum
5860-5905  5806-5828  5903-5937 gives 3.8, 125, 117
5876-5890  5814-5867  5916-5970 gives 1.5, 124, 120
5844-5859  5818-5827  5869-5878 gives -0.1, 128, 120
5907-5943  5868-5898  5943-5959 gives -1.0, 107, 121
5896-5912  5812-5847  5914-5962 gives 1.5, 127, 121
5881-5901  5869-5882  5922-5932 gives 3.0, 118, 119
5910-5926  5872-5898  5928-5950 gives -0.3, 106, 123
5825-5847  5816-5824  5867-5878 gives -0.5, 126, 119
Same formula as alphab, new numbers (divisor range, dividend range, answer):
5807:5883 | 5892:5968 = 0.95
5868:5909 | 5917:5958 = 1.11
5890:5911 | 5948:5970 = 1.14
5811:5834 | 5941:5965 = 0.97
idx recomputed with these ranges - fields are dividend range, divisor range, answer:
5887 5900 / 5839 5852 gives 0.75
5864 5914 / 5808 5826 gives 0.91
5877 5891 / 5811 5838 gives 0.88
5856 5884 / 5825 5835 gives 0.96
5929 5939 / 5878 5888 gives 1.10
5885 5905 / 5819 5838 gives 0.83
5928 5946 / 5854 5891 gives 1.09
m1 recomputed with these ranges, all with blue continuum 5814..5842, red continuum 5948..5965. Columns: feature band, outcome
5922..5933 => 0.3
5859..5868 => 0.4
